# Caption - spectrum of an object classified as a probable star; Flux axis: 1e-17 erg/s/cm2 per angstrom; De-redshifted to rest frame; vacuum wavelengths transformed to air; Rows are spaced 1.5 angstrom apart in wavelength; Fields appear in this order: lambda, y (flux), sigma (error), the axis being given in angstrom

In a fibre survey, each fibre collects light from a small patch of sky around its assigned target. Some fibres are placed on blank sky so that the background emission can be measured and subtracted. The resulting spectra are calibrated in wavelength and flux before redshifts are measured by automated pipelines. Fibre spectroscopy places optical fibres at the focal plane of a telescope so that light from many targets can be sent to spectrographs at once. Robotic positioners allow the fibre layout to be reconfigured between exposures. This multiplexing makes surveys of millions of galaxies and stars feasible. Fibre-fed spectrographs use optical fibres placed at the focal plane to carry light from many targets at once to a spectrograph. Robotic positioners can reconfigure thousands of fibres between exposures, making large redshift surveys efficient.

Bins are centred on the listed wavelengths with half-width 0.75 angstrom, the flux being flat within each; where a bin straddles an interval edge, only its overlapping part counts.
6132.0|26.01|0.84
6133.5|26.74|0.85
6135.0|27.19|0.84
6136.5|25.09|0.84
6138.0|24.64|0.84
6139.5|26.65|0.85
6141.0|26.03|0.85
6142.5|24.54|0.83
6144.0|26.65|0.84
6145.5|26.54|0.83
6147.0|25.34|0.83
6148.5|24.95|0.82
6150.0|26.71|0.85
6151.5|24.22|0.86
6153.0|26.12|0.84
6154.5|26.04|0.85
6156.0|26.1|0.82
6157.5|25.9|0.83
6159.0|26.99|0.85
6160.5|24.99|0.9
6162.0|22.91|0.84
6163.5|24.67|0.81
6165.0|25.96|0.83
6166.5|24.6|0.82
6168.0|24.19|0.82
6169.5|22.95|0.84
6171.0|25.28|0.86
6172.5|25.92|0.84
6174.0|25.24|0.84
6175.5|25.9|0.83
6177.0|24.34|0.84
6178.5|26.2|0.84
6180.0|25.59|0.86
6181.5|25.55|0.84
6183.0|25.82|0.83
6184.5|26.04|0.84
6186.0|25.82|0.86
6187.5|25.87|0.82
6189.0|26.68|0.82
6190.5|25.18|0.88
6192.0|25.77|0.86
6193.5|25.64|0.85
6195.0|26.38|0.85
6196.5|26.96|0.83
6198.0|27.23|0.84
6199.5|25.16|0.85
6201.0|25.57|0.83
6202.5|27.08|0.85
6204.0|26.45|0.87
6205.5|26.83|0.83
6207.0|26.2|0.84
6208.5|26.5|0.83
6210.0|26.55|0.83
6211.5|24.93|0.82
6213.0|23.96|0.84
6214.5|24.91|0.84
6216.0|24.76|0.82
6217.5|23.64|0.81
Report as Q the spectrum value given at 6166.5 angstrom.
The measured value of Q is 24.6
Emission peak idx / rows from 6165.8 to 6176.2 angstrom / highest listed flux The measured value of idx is 25.92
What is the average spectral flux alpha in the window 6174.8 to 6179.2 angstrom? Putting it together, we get 25.5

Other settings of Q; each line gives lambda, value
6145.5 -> 26.54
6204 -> 26.45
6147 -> 25.34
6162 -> 22.91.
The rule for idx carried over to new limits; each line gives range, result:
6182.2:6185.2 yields 26.04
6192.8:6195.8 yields 26.38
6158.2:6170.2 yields 26.99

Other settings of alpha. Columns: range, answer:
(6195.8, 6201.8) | 26.2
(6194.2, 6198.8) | 26.8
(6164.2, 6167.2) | 25.3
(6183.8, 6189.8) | 26.1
